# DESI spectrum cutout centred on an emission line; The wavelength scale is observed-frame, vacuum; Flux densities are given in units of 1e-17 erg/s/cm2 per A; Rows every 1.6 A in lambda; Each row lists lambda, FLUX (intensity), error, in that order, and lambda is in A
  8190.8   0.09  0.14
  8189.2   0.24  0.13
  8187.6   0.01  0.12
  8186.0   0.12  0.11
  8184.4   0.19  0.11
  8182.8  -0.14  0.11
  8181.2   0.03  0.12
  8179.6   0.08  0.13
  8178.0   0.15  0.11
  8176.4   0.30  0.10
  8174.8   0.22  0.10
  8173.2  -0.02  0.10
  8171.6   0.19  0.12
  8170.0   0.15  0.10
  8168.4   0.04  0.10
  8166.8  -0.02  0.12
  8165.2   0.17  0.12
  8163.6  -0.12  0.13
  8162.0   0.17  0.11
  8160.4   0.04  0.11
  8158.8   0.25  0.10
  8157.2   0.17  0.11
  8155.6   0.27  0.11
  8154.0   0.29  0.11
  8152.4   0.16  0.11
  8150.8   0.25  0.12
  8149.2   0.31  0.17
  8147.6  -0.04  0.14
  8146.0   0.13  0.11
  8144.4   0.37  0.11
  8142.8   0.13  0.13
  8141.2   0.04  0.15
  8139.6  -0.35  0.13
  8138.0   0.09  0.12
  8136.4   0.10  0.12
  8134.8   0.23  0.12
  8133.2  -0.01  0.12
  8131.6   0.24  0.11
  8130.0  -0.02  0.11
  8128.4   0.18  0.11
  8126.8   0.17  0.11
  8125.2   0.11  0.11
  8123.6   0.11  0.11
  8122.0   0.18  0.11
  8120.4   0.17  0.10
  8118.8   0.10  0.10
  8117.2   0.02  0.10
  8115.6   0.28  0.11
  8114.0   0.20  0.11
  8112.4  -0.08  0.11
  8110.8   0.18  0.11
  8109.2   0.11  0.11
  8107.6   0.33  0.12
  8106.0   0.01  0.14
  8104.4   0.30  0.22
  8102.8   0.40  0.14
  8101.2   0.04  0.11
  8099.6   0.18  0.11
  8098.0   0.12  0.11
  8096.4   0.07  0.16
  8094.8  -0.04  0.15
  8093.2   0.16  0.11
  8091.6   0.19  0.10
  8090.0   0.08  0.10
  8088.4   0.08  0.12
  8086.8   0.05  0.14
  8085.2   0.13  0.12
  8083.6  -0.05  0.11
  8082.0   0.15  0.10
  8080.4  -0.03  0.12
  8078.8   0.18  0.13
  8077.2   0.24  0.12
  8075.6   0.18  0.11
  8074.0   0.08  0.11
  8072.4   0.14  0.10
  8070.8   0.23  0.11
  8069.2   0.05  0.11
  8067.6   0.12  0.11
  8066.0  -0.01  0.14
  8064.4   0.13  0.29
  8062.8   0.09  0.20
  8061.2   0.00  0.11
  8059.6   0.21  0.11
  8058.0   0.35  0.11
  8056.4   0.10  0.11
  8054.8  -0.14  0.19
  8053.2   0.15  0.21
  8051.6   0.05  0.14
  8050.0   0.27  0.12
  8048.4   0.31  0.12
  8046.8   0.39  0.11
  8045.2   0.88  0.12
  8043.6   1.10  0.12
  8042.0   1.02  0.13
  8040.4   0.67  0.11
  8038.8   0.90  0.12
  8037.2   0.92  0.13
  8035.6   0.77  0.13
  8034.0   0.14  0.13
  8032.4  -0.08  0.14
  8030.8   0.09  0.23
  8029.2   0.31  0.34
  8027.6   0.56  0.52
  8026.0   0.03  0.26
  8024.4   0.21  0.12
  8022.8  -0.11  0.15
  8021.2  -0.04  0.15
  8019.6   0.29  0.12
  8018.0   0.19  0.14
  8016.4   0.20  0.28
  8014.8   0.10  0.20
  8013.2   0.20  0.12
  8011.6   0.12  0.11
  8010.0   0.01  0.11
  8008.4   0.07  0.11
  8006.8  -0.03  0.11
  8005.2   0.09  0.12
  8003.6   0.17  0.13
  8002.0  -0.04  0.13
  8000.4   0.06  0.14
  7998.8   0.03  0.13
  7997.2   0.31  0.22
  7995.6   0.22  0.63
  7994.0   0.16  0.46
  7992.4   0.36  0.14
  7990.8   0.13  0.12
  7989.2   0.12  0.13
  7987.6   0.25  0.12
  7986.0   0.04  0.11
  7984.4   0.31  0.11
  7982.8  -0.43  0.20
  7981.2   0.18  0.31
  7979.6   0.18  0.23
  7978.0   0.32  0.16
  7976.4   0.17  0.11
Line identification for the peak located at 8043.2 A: [O II] 3727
